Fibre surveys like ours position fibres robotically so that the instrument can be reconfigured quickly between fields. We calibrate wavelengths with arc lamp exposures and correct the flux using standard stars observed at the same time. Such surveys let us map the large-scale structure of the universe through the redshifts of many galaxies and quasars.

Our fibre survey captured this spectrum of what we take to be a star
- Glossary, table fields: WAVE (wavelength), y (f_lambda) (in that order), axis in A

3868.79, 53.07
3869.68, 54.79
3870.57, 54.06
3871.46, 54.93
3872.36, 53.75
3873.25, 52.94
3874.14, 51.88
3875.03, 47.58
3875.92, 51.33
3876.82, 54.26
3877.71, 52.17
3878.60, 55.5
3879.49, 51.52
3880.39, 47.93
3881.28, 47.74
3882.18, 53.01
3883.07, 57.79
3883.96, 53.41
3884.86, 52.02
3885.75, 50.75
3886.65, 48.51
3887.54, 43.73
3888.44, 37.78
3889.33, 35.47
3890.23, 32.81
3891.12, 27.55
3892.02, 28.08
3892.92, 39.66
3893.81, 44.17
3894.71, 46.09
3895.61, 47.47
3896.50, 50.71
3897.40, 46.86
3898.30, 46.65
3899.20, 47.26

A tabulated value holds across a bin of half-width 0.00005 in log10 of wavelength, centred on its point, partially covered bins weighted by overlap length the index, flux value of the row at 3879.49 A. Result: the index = 51.52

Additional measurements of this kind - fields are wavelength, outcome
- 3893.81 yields 44.17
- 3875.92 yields 51.33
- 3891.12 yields 27.55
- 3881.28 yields 47.74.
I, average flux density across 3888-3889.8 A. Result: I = 36.6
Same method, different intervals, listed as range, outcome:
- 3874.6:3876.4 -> 49.4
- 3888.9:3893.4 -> 32.8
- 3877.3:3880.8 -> 51.8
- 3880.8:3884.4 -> 53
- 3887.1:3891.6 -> 35.4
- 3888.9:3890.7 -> 34.1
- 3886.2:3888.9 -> 43.3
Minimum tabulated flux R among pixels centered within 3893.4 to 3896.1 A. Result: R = 44.17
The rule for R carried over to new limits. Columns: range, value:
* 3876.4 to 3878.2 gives 52.17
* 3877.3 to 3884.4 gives 47.74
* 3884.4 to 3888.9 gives 37.78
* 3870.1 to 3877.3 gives 47.58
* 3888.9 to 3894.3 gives 27.55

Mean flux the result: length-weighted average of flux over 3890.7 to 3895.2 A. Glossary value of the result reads 37.2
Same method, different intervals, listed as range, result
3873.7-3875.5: 49.9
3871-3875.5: 52.2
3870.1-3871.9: 54.6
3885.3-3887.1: 49.7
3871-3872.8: 54.1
